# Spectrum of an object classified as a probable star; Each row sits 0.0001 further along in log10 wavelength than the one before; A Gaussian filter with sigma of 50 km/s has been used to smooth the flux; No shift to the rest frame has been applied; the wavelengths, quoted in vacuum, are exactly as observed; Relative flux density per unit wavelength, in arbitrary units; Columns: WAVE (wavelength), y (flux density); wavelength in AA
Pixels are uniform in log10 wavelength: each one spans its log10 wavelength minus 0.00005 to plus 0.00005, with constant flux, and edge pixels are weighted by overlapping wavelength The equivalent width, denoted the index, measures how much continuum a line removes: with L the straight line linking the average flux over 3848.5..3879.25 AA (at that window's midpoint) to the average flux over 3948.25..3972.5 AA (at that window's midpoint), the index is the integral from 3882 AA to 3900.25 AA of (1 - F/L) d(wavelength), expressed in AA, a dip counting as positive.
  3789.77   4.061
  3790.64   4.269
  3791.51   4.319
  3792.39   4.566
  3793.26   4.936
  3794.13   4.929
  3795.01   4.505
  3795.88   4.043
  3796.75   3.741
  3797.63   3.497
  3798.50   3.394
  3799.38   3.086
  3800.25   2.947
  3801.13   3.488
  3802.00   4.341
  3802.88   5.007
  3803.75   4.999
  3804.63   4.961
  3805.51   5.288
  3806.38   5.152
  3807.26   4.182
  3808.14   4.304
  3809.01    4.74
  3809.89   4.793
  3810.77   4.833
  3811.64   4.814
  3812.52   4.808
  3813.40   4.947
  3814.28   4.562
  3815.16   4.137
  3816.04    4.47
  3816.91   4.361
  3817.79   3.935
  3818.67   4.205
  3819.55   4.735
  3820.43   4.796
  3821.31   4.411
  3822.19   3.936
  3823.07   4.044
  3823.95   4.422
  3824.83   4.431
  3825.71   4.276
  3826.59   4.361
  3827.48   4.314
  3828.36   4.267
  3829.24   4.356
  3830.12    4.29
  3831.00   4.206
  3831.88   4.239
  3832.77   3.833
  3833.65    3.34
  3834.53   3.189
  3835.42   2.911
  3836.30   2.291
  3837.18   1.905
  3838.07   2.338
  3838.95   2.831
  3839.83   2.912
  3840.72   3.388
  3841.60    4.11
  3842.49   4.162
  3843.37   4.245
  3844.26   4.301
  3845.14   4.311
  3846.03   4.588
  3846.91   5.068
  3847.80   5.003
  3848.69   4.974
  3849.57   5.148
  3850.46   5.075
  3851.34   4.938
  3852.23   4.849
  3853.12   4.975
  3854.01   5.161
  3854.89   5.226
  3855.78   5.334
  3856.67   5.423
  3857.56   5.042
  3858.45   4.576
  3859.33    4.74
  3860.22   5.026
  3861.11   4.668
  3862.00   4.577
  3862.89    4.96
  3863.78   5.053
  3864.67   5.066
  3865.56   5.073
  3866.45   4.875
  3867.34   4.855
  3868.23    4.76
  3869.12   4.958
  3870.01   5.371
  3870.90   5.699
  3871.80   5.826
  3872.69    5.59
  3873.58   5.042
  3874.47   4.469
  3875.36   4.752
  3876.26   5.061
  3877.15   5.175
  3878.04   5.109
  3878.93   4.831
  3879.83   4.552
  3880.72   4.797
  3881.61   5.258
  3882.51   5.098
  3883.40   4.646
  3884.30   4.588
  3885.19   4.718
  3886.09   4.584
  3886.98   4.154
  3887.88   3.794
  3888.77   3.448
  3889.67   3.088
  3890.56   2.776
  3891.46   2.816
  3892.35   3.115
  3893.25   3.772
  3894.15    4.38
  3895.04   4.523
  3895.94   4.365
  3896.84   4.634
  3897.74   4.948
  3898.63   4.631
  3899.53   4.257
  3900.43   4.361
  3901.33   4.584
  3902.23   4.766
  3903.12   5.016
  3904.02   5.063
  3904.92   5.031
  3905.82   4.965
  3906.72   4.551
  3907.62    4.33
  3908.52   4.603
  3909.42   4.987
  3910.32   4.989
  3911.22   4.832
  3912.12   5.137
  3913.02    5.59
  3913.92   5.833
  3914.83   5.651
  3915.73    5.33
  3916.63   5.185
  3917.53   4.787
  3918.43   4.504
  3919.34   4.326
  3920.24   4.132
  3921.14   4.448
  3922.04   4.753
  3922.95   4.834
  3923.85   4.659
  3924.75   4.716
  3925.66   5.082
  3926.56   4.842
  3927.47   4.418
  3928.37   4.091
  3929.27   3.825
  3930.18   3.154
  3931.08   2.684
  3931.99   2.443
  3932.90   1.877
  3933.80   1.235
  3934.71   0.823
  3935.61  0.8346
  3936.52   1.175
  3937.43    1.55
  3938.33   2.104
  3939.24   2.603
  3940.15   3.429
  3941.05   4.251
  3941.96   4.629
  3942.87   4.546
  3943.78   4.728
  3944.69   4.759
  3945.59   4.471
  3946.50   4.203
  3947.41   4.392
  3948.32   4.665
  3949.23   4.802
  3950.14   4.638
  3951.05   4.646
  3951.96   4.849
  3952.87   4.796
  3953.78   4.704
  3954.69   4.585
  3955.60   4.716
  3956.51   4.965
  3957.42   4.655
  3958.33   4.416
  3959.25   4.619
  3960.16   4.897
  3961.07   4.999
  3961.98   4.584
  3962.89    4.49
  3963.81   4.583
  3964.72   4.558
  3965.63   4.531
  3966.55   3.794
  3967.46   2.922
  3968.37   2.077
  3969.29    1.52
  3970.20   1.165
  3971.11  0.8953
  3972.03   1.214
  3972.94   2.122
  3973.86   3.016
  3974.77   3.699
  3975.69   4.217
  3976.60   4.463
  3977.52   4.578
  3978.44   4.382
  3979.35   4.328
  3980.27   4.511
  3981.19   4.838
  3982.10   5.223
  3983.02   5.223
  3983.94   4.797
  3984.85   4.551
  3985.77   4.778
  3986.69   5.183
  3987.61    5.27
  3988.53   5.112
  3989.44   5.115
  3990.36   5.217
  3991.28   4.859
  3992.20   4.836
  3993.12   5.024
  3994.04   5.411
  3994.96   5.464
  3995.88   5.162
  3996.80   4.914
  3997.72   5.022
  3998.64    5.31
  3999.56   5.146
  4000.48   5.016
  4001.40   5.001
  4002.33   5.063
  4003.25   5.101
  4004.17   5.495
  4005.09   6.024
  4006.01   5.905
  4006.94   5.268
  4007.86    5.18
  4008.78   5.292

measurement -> 2.3 AA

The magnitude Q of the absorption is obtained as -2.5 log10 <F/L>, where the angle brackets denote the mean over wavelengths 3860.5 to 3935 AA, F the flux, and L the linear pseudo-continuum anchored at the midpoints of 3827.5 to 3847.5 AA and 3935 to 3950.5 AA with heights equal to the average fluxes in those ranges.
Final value -0.23 mag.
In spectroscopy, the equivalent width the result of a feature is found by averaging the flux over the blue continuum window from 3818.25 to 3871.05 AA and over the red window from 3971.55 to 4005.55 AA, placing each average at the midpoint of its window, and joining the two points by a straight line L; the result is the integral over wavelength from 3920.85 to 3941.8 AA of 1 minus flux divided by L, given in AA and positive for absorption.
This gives 6.3 AA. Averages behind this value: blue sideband 4.4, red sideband 4.72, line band 3.22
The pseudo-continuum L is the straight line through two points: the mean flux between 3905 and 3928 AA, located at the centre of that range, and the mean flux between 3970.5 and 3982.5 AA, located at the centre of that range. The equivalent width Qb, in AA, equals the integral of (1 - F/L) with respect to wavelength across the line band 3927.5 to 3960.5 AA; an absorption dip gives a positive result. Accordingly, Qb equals 4.0 AA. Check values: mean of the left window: 4.86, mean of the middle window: 3.72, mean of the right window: 3.61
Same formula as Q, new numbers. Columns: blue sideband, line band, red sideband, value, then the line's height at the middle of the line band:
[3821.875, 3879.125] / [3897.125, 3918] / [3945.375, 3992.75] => -0.13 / 4.37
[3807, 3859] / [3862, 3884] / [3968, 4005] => -0.16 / 4.32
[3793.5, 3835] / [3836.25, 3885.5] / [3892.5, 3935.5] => -0.09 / 4.32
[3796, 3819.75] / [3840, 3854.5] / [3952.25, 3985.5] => -0.09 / 4.27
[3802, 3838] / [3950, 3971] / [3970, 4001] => 0.08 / 4.42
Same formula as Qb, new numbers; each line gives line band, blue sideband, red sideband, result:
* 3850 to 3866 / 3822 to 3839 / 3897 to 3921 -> -3.44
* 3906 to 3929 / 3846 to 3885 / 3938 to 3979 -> -2.08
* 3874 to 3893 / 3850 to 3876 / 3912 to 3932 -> 2.18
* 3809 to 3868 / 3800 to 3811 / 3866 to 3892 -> 2.68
